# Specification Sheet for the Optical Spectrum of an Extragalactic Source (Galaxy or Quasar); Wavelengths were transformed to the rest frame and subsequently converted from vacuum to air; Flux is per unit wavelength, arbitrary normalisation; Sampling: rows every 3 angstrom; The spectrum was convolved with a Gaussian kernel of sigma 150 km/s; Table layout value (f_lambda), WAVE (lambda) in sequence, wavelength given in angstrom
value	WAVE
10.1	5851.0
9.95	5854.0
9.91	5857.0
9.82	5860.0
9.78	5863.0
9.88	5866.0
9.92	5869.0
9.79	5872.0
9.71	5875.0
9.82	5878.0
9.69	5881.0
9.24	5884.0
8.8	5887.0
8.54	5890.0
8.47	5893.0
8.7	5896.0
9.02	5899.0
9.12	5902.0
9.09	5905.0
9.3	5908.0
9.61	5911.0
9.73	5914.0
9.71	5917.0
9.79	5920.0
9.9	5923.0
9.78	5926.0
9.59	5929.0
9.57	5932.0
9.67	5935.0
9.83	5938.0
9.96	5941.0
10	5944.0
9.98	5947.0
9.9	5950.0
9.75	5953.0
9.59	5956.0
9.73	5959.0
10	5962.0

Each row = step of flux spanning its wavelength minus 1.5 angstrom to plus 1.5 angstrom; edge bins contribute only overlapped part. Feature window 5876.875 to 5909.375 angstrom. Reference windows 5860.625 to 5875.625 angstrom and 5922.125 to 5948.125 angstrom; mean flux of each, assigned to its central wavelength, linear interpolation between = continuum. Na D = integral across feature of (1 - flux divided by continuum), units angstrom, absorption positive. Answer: 2.5 angstrom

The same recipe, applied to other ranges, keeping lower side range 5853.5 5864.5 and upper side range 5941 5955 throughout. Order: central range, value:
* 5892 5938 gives 2.1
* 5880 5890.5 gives 0.8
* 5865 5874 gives 0.0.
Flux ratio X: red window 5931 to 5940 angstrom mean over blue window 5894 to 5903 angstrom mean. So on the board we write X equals 1.09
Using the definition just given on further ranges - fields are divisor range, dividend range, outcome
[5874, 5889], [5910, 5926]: 1.04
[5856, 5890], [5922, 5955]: 1.02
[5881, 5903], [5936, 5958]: 1.11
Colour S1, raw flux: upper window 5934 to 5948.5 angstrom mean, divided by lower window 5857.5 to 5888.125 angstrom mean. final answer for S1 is 1.0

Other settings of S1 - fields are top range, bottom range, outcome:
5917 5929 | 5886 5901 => 1.12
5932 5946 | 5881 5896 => 1.11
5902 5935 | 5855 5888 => 0.99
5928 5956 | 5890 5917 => 1.07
